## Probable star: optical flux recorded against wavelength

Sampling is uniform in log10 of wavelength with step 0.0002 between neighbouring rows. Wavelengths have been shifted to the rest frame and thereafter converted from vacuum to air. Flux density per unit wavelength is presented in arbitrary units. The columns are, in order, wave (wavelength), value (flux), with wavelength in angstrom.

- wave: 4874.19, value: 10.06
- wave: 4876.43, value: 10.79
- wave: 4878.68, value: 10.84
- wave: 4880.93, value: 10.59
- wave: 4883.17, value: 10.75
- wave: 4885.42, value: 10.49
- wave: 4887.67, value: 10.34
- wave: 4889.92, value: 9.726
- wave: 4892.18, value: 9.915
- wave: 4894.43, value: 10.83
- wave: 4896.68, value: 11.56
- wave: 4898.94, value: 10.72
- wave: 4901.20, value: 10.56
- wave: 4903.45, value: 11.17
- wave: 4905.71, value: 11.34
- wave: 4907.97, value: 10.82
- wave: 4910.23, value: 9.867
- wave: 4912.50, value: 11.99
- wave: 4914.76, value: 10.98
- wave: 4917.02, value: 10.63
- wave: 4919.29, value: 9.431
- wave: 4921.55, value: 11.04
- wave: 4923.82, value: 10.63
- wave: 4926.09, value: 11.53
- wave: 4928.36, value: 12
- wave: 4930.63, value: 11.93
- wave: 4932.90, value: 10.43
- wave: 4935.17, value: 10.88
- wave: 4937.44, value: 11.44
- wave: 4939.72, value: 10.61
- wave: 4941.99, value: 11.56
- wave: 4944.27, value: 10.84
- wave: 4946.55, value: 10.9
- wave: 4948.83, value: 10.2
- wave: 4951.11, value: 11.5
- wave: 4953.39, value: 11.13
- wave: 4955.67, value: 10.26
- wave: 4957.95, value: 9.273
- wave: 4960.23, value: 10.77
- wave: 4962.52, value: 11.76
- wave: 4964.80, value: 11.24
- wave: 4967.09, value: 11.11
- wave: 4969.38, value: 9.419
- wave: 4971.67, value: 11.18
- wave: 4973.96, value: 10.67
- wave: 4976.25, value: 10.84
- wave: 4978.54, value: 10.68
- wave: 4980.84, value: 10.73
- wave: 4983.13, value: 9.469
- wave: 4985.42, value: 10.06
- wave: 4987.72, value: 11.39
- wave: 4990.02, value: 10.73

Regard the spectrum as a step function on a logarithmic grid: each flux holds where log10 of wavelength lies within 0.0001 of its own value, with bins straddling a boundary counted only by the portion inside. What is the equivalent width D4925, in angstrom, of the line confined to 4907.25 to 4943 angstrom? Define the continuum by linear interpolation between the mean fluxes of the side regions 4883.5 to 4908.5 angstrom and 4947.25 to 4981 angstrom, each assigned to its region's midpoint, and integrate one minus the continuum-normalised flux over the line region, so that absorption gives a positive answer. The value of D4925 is -1.0 angstrom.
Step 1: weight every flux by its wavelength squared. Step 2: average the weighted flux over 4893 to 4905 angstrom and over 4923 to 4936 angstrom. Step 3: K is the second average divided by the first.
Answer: 1.04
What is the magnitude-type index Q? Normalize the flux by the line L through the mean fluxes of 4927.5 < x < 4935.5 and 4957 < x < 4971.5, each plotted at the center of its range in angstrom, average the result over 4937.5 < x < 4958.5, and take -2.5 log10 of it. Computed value 0.022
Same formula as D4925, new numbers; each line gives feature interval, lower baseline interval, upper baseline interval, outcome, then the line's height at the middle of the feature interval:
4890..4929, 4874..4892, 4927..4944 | 0.0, 10.8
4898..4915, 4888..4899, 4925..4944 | -0.3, 10.8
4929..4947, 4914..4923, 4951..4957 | -0.7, 10.7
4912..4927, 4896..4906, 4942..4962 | 0.1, 10.9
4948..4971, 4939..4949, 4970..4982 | 0.3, 10.8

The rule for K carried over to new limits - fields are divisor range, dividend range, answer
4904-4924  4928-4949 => 1.04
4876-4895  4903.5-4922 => 1.04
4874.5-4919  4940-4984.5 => 1.03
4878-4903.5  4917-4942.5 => 1.06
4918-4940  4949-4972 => 0.99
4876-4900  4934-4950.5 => 1.06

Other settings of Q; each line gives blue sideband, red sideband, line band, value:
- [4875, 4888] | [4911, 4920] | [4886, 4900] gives 0.02 mag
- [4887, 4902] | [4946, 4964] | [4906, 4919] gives -0.02 mag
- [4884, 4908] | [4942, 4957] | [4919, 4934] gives -0.03 mag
